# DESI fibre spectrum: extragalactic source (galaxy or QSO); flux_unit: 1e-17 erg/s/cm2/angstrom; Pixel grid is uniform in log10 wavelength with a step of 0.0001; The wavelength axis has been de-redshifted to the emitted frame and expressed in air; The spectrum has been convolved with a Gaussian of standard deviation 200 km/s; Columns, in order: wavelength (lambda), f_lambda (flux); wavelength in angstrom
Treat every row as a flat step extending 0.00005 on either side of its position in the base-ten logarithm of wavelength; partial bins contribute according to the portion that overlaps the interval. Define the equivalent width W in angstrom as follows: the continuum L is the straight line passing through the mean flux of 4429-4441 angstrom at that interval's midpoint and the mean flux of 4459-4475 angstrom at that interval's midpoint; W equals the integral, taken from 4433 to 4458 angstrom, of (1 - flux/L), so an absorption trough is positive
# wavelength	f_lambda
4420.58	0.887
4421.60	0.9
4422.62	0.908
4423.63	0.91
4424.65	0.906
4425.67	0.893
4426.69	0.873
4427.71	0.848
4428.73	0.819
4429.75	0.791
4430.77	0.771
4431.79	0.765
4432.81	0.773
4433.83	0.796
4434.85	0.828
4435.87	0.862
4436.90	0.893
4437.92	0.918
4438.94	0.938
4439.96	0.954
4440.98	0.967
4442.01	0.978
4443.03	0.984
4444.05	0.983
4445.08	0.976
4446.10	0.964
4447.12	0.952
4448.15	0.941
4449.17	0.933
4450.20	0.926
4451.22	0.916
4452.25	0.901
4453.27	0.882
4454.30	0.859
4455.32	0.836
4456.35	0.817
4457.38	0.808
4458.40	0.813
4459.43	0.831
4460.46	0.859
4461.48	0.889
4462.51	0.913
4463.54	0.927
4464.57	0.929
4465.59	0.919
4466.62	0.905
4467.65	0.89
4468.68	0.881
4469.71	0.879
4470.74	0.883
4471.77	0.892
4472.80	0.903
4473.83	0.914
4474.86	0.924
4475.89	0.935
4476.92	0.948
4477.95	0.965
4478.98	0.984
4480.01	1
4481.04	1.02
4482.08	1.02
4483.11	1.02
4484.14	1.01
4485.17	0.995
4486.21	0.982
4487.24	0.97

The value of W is -1.2 angstrom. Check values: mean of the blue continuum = 0.85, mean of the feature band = 0.907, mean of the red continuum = 0.896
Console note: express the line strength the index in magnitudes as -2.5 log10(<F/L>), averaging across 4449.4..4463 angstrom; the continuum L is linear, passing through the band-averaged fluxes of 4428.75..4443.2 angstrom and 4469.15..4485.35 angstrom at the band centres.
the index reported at 0.05 mag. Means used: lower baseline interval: 0.868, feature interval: 0.867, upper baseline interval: 0.955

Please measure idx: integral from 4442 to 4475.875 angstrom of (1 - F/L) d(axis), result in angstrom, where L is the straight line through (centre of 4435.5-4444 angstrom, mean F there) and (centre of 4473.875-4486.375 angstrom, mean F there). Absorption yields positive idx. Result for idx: 2.0 angstrom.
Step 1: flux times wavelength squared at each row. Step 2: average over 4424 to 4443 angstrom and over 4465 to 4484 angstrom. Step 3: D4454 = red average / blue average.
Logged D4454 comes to 1.10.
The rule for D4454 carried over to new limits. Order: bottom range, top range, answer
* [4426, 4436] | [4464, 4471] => 1.12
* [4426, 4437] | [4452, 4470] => 1.08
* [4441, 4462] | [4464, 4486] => 1.06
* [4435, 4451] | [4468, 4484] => 1.02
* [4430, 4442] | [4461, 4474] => 1.06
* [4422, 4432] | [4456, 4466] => 1.04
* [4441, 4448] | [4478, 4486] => 1.05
